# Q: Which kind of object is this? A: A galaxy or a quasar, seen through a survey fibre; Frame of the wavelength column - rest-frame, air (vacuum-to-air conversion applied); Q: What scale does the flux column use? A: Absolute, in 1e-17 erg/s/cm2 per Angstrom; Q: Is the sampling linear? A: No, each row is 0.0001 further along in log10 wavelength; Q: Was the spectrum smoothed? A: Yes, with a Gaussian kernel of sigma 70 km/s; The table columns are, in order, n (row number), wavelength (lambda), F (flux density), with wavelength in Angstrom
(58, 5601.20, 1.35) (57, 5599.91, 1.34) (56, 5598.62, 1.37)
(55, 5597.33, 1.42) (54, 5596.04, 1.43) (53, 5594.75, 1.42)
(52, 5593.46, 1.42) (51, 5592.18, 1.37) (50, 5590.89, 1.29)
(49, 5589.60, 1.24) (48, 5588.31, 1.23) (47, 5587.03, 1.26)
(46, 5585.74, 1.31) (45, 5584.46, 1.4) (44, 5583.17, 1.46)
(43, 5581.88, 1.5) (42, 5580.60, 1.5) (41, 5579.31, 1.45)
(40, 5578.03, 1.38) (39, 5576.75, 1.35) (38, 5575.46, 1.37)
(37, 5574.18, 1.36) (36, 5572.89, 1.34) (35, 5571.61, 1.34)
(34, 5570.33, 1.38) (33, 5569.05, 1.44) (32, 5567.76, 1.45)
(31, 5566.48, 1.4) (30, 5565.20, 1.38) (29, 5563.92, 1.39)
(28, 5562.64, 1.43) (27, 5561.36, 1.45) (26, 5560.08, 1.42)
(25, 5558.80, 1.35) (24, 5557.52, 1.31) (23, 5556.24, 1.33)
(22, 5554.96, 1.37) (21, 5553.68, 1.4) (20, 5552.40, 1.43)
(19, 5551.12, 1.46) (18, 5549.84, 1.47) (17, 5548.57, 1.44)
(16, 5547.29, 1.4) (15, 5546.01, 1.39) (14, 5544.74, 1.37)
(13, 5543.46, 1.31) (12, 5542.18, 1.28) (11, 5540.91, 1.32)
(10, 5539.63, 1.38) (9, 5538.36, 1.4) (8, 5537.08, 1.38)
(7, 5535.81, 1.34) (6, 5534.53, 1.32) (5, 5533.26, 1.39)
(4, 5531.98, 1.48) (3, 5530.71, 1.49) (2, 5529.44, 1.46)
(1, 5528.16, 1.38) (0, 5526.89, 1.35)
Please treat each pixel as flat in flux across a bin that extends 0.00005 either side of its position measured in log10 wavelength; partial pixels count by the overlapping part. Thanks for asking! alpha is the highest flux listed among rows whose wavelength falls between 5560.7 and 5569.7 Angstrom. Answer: 1.45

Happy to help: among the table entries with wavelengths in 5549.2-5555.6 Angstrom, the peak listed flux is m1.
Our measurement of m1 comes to 1.47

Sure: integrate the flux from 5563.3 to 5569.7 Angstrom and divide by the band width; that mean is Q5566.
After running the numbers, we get 1.41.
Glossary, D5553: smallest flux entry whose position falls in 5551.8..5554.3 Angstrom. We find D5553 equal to 1.4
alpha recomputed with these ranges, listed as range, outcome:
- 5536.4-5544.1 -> 1.4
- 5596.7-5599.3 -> 1.42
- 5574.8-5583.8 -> 1.5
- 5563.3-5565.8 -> 1.39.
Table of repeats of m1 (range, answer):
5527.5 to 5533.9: 1.49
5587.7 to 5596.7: 1.43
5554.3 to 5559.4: 1.37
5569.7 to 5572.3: 1.38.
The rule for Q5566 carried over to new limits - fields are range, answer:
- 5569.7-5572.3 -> 1.36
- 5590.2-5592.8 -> 1.33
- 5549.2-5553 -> 1.46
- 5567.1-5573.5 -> 1.39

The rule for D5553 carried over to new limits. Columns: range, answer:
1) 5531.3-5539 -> 1.32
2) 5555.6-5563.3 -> 1.31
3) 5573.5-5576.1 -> 1.36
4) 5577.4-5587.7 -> 1.26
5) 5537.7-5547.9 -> 1.28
